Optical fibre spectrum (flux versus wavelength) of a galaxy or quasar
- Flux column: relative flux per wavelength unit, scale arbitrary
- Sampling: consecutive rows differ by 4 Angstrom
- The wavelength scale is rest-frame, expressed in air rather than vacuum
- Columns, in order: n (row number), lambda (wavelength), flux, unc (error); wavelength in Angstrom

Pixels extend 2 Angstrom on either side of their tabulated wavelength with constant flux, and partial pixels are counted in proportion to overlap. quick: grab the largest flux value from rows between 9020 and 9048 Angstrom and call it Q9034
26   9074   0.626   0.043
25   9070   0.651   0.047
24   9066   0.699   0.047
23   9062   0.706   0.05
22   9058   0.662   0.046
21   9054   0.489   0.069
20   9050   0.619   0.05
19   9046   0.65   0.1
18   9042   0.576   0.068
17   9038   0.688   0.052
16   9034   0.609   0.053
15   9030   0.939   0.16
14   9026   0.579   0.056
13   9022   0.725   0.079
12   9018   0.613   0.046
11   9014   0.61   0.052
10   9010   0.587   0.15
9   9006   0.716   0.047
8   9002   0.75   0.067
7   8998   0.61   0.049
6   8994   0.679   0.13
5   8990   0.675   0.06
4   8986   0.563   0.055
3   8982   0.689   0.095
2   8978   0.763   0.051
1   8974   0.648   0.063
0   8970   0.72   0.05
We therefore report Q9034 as 0.939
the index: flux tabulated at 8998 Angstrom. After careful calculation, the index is 0.61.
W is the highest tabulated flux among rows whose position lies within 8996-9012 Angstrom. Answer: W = 0.75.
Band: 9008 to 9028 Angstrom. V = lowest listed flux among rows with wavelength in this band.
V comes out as 0.579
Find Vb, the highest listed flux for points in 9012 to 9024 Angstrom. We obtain 0.725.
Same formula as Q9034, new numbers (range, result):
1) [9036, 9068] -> 0.706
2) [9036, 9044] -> 0.688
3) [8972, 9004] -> 0.763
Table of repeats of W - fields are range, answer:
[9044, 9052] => 0.65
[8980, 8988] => 0.689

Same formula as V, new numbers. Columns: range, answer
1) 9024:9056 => 0.489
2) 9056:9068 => 0.662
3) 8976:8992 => 0.563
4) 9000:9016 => 0.587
